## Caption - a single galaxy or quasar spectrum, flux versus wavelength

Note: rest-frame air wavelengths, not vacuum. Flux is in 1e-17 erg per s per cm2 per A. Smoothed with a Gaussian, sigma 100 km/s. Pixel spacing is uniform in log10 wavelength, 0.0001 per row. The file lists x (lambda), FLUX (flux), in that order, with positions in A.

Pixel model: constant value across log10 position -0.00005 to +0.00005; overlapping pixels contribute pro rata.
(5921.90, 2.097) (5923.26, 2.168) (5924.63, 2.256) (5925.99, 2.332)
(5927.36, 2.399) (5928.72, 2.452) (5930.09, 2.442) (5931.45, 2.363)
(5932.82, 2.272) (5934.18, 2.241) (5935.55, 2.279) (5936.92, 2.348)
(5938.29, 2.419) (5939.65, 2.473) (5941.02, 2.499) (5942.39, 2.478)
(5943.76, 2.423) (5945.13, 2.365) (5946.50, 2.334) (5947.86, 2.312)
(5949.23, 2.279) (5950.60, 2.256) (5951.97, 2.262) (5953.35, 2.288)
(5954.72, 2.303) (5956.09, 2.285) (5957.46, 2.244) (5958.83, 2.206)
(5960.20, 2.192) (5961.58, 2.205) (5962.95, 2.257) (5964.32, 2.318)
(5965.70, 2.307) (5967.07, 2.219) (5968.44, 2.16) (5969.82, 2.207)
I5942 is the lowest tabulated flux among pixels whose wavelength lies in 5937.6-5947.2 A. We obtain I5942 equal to 2.334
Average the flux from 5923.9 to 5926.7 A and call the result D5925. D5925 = 2.29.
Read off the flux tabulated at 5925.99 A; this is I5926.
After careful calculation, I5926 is 2.332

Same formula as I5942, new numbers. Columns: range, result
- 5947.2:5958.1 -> 2.244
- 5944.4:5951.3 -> 2.256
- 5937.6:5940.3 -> 2.419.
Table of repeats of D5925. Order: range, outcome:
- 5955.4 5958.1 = 2.27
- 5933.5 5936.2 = 2.26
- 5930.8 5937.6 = 2.3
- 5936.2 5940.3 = 2.41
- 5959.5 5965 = 2.24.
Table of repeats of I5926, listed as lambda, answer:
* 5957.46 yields 2.244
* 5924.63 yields 2.256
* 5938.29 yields 2.419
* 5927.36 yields 2.399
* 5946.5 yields 2.334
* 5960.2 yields 2.192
